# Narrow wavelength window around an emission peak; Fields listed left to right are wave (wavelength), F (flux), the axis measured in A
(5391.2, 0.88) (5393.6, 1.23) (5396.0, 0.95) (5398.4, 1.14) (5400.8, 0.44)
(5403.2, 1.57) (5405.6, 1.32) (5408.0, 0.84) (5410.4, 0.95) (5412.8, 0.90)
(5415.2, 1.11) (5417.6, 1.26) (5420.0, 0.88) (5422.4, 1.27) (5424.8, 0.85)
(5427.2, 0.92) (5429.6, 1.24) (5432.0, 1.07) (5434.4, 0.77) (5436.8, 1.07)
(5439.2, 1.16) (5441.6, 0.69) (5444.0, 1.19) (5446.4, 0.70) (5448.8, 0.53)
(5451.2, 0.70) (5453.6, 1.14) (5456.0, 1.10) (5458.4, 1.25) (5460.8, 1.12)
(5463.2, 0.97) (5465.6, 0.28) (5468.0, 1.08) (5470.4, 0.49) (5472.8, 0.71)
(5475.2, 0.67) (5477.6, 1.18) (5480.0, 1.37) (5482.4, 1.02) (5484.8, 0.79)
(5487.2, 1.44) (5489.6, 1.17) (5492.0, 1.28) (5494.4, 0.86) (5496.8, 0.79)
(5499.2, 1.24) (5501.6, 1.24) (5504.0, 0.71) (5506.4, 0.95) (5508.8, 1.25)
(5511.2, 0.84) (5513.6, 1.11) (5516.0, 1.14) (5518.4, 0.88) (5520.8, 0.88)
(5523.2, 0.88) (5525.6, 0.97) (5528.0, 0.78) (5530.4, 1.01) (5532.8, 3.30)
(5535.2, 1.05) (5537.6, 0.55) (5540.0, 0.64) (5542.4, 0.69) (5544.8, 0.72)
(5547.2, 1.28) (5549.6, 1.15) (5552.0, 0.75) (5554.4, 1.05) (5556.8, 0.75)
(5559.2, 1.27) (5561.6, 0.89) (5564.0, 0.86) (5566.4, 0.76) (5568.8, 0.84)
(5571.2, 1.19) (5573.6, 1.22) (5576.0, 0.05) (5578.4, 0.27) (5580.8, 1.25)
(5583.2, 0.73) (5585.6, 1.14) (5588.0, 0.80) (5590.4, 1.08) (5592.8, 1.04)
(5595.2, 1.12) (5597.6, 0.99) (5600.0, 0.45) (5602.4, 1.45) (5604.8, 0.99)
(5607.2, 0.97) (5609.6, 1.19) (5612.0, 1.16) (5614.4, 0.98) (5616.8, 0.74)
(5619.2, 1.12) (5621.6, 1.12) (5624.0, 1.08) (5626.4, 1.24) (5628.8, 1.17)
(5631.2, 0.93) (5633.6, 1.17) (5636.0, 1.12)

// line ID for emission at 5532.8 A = H-beta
